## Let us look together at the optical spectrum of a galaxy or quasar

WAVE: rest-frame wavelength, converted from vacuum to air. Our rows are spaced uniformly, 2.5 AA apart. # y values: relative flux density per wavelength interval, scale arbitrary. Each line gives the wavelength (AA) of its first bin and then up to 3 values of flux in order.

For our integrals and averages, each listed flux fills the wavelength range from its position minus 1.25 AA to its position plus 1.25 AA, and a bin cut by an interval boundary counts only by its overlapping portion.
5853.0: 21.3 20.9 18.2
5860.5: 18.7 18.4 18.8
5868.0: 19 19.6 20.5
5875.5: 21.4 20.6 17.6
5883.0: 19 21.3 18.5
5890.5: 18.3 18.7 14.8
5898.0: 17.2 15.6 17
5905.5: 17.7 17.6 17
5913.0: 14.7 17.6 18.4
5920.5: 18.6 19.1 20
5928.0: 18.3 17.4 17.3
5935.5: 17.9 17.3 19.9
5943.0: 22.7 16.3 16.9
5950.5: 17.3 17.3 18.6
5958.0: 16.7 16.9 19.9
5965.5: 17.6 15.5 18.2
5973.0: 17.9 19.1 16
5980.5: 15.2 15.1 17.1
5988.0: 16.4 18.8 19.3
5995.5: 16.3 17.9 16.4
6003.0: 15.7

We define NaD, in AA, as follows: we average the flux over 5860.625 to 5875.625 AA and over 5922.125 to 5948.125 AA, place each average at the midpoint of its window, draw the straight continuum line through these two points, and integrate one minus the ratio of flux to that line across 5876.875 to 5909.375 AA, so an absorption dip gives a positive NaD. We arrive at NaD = 1.9 AA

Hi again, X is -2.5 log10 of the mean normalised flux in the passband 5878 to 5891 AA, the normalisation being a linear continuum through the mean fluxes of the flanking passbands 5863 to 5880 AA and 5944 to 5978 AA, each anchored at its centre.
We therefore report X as 0.02 mag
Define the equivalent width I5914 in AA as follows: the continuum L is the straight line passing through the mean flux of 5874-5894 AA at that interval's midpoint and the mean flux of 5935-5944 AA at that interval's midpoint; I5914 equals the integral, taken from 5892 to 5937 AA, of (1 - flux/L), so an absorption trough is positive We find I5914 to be 4.6 AA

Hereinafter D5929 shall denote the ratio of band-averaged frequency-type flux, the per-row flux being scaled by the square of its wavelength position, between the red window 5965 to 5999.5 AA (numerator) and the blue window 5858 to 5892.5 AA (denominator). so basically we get 0.9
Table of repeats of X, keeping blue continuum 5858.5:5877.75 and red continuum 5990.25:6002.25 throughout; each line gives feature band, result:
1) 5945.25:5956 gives 0.06 mag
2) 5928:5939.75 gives 0.05 mag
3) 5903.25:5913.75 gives 0.12 mag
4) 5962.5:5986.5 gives 0.05 mag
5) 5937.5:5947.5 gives -0.04 mag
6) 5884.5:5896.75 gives 0.05 mag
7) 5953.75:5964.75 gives 0.01 mag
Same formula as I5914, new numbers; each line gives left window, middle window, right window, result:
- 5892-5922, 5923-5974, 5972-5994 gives -2.65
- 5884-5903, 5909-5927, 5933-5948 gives 0.24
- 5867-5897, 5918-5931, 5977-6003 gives -0.38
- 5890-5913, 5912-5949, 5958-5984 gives -2.55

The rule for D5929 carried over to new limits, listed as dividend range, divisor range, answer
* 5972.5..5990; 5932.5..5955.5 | 0.93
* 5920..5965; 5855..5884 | 0.97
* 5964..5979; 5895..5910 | 1.07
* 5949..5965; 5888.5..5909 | 1.06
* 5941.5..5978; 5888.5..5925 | 1.05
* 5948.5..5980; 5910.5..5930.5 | 0.99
